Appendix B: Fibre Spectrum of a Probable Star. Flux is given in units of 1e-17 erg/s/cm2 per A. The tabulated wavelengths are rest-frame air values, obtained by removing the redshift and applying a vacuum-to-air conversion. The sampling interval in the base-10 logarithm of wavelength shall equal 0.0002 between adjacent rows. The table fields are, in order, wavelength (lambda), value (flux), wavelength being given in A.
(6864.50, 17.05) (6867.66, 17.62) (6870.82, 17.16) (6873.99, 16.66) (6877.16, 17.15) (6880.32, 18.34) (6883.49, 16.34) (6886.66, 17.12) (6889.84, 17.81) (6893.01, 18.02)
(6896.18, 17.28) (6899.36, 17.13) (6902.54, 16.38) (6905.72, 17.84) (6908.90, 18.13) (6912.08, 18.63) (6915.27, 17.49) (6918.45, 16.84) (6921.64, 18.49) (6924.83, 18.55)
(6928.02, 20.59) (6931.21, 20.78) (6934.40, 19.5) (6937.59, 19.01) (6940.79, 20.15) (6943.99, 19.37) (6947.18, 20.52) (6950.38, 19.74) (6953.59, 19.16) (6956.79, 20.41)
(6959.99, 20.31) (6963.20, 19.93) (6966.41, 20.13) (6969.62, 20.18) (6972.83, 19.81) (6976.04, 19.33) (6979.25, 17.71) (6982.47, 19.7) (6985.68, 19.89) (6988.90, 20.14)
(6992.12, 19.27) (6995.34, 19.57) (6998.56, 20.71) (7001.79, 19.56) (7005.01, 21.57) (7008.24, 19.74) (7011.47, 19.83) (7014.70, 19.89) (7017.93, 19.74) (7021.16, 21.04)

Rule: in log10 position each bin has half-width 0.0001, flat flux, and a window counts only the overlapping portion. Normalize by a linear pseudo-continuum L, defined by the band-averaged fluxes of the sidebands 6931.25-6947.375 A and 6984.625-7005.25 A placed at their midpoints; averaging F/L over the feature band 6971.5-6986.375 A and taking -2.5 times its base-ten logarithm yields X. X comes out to 0.04 mag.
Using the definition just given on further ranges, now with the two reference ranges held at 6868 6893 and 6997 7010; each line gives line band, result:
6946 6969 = -0.04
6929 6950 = -0.06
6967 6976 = -0.02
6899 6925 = 0.02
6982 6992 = 0.01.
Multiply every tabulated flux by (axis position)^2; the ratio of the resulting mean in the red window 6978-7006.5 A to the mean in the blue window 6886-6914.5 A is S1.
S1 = 1.16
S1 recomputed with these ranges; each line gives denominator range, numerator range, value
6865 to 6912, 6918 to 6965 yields 1.15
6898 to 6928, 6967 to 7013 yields 1.13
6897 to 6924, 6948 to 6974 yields 1.15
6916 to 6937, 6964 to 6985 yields 1.04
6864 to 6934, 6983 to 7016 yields 1.15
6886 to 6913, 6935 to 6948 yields 1.13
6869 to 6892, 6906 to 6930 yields 1.08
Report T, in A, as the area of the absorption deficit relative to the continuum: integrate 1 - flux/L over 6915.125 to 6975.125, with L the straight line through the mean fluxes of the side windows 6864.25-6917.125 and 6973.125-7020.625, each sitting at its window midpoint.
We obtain -3.0 A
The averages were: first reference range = 17.4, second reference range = 19.8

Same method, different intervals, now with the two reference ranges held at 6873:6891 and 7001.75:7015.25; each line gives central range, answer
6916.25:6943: -1.23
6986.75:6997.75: 0.04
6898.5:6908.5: 0.29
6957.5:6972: -0.73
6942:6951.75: -0.59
